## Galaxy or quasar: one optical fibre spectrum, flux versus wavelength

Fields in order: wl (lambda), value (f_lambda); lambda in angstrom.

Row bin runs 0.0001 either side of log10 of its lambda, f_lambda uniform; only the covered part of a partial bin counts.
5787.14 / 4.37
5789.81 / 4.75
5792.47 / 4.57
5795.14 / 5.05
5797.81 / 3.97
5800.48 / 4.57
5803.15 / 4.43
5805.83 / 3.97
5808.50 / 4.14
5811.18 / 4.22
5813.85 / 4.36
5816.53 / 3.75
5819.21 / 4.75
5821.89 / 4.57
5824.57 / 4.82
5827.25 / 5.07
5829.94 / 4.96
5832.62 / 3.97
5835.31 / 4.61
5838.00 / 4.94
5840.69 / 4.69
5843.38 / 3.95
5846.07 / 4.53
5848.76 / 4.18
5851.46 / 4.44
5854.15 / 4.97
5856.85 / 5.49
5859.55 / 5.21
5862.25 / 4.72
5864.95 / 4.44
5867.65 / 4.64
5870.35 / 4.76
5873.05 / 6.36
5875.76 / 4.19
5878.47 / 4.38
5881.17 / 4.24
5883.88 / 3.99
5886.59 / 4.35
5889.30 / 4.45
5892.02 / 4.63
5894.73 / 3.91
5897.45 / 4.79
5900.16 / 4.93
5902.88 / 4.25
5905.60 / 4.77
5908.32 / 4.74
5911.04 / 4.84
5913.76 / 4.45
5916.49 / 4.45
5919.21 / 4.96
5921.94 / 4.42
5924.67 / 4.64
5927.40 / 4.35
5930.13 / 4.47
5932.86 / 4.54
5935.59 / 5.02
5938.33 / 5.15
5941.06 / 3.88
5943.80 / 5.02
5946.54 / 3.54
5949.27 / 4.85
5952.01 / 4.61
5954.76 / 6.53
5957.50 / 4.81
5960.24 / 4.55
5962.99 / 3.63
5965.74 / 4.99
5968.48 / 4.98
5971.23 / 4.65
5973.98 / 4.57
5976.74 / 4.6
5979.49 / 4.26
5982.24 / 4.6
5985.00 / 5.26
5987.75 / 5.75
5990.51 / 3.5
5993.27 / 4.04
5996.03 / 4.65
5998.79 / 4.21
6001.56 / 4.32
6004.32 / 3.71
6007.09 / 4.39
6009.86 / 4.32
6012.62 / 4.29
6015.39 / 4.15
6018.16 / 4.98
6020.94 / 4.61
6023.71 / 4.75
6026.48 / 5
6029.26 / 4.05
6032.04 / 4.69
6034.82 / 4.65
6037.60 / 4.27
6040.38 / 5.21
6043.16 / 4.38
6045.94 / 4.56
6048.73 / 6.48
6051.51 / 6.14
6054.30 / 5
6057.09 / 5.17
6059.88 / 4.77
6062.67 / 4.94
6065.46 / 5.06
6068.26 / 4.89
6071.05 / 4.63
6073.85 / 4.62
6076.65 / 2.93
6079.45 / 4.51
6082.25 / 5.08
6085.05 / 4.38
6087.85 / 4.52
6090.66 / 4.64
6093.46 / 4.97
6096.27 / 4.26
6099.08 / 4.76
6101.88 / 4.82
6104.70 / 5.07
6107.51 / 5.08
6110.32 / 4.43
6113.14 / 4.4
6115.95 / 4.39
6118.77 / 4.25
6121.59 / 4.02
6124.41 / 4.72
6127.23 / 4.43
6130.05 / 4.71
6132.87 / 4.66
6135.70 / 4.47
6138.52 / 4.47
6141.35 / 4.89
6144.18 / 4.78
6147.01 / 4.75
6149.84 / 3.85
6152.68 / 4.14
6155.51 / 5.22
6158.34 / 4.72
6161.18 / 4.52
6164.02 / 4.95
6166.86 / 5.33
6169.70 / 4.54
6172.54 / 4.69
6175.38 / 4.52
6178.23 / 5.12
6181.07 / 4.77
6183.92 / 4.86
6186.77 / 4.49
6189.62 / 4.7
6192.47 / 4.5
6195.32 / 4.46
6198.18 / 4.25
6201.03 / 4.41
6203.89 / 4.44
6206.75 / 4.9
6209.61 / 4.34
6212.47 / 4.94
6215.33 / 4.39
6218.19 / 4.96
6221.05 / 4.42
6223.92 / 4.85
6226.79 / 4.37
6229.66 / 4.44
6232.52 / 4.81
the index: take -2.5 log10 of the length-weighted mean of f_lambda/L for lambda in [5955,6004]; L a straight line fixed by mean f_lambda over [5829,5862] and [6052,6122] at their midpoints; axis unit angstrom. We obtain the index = 0.02 mag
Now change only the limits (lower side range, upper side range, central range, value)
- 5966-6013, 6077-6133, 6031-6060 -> -0.12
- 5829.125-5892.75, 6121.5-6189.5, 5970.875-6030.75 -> 0.04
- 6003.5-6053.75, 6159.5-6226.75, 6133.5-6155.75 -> 0.03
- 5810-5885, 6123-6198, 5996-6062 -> -0.01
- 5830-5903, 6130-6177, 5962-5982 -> 0.02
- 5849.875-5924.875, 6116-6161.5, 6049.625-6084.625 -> -0.06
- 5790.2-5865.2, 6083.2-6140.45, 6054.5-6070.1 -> -0.09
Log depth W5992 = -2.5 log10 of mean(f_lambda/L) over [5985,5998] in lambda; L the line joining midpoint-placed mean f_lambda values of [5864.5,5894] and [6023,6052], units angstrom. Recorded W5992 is 0.06 mag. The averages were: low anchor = 4.58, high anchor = 4.89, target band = 4.56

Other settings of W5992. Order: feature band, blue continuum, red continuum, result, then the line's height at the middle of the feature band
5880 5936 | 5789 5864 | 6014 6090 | 0.02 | 4.63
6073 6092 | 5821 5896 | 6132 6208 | 0.06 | 4.64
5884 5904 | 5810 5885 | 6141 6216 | 0.04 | 4.62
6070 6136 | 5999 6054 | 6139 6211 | 0.03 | 4.66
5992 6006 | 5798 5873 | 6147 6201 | 0.10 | 4.61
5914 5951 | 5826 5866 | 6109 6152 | 0.01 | 4.62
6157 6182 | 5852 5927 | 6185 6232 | -0.05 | 4.57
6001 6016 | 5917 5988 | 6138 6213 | 0.12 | 4.69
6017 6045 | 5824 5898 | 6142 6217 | 0.00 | 4.63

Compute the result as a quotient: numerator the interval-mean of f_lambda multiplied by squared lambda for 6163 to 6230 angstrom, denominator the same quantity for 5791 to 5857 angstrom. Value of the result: 1.17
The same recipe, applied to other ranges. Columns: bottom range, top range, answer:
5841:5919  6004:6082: 1.08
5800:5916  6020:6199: 1.12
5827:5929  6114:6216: 1.10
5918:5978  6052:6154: 1.04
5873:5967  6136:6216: 1.10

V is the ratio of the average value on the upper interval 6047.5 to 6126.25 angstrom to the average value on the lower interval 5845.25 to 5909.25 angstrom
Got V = 1.0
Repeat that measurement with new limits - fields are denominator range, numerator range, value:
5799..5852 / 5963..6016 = 1.01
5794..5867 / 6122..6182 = 1.03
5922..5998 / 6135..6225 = 1.00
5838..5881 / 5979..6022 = 0.94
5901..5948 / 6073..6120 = 0.99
